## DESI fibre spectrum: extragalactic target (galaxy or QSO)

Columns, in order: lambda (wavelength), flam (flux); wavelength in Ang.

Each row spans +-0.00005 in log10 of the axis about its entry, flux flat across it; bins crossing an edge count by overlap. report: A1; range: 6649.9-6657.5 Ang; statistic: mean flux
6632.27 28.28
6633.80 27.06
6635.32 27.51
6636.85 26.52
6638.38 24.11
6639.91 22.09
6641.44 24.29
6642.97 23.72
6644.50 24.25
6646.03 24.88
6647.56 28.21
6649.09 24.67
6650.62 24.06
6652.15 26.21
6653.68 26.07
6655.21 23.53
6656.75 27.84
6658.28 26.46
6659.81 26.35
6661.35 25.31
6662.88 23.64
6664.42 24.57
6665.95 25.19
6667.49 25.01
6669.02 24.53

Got 25.5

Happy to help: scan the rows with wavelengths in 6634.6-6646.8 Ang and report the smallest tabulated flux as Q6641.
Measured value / 22.09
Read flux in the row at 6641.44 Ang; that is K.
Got 24.29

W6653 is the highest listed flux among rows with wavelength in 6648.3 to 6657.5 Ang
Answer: 27.84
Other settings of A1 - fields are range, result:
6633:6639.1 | 26.3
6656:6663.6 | 25.9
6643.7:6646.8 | 24.6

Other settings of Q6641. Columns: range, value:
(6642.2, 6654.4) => 23.72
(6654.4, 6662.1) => 23.53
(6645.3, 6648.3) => 24.88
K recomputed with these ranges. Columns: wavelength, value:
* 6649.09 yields 24.67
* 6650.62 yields 24.06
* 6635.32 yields 27.51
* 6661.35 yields 25.31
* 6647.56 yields 28.21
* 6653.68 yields 26.07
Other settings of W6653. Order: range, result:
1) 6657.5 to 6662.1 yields 26.46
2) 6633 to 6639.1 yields 27.51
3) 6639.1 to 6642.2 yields 24.29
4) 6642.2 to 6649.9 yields 28.21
